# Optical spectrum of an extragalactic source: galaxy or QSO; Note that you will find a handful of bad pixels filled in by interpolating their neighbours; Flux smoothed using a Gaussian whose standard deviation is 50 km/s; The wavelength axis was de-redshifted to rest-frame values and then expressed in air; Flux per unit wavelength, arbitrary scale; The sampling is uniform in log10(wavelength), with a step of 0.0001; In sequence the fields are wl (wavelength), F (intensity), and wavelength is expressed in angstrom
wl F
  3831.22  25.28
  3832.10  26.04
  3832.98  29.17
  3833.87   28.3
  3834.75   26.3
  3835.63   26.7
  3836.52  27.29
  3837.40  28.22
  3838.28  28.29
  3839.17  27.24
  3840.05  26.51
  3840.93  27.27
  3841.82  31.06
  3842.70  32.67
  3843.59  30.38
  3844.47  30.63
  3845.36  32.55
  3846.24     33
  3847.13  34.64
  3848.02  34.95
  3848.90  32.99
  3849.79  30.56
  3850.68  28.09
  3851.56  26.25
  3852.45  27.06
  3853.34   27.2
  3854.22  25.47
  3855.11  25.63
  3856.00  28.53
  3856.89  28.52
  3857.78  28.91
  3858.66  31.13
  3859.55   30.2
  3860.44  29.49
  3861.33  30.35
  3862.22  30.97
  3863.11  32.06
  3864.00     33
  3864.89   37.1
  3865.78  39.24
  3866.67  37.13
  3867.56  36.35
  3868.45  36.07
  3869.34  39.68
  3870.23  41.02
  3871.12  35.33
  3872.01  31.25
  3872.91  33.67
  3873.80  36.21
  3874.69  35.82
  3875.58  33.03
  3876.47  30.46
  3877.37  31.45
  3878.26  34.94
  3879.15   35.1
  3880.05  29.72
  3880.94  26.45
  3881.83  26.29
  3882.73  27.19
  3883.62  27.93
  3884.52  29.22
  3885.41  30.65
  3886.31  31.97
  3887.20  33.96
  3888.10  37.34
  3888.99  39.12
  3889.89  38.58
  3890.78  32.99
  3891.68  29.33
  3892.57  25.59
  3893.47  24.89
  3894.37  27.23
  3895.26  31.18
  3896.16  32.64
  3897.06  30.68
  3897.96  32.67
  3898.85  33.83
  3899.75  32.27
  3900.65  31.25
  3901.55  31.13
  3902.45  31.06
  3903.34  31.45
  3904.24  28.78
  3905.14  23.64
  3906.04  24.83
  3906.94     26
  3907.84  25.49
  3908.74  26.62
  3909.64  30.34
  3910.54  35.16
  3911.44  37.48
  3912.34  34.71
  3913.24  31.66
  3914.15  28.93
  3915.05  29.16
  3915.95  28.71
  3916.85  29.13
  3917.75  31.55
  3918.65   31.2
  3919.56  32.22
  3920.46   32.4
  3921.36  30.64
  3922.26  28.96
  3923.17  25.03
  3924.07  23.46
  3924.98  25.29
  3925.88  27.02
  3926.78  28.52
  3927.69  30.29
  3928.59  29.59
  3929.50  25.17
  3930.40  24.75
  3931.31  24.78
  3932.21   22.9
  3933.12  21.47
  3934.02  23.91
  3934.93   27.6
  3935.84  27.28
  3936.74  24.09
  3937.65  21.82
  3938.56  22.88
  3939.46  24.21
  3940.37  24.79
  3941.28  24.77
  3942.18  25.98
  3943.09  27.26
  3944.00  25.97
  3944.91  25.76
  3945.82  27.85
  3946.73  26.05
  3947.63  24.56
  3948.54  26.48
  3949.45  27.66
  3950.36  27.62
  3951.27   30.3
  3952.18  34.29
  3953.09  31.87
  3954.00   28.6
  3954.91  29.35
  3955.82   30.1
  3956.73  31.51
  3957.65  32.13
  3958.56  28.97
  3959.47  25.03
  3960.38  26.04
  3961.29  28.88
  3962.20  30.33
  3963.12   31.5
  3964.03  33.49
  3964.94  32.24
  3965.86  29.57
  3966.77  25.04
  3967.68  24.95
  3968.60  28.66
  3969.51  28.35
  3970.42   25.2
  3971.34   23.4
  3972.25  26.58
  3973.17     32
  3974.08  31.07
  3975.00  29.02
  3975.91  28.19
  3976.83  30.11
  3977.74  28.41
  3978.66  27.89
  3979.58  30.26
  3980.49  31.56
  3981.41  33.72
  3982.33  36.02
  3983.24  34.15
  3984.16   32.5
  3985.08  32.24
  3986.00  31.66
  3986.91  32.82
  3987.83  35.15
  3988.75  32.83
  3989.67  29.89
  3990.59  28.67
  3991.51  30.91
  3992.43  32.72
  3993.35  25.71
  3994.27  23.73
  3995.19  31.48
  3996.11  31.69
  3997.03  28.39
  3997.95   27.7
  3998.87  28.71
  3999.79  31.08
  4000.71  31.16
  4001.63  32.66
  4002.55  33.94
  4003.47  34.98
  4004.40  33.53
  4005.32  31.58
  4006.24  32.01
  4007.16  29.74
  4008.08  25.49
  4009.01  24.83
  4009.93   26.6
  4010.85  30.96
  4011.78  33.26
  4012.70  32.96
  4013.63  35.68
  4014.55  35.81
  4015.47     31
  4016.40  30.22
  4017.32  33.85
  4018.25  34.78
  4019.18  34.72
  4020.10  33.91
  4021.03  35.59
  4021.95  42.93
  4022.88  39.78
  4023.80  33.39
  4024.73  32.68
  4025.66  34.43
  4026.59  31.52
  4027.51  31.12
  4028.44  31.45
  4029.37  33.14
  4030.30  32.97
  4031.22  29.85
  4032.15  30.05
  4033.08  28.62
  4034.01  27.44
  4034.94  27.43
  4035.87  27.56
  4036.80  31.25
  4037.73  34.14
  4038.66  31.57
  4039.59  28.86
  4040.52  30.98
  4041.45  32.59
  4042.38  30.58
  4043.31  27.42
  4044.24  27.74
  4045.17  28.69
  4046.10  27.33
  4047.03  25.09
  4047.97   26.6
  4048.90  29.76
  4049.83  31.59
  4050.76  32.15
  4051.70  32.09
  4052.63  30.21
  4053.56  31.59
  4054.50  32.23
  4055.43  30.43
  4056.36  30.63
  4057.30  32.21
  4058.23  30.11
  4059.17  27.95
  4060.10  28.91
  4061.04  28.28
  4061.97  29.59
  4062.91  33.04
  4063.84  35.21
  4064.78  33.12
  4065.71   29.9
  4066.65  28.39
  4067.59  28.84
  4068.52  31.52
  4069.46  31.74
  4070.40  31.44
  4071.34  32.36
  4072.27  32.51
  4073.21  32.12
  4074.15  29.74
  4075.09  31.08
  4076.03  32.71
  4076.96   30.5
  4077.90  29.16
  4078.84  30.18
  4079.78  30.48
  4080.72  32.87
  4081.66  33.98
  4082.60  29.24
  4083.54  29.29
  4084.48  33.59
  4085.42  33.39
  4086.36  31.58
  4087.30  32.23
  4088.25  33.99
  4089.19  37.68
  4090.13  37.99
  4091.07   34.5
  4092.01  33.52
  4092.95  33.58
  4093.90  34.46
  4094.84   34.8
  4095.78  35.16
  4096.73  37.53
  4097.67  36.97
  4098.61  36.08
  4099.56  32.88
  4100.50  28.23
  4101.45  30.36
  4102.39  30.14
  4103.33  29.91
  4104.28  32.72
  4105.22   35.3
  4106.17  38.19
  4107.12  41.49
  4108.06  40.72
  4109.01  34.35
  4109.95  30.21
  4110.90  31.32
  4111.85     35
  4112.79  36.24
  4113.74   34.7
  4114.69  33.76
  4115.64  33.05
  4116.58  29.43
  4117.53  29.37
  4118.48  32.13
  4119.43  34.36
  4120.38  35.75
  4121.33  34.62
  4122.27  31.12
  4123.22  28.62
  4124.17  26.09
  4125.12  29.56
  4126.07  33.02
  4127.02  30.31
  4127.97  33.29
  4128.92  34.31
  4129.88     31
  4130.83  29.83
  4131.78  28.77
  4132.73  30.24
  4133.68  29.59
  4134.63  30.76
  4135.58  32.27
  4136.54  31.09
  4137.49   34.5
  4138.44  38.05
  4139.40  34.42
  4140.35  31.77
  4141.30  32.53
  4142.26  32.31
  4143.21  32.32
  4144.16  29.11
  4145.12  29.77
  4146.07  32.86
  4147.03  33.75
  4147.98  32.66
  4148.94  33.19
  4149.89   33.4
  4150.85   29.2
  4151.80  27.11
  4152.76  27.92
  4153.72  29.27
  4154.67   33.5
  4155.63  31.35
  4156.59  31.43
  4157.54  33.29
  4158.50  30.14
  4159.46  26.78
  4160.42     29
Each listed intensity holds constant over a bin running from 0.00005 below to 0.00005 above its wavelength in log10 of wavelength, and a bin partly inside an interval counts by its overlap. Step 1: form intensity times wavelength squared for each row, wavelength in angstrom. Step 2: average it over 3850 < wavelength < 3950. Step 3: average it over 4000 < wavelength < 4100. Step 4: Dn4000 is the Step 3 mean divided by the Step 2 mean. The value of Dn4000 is 1.16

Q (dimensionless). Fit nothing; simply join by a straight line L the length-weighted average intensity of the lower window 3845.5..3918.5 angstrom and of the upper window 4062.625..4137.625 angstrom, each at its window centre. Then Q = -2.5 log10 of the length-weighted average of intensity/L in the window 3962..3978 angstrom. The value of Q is 0.11 mag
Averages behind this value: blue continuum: 31.4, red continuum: 32.6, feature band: 28.8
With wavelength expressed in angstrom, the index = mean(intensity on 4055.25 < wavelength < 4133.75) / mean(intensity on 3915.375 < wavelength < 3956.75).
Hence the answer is 1.19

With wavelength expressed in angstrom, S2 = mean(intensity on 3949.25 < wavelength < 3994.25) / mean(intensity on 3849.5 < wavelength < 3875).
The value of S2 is 0.9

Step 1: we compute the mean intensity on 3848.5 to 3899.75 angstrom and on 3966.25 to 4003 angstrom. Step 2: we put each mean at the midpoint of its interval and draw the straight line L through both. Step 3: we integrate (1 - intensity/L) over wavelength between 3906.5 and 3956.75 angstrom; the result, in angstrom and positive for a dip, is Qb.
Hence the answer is 4.9 angstrom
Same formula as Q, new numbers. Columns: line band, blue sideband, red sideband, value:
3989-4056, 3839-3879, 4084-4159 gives 0.05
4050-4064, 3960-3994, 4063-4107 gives 0.04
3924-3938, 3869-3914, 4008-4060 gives 0.22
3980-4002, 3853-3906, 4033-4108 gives 0.02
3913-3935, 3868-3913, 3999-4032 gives 0.15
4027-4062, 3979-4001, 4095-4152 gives 0.06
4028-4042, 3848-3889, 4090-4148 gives 0.07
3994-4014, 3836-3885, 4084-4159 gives 0.05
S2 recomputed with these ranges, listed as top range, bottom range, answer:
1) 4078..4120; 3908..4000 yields 1.16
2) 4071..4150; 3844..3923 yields 1.04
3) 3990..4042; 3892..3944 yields 1.12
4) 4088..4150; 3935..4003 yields 1.14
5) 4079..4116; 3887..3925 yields 1.11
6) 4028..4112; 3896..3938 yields 1.11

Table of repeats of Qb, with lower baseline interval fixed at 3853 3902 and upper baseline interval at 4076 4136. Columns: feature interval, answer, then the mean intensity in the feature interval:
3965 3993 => 1.9 angstrom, 30.1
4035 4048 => 1.3 angstrom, 29.3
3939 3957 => 2.5 angstrom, 27.7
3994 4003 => 0.6 angstrom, 30.2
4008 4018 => 0.4 angstrom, 31.2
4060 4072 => 0.6 angstrom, 31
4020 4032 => -0.5 angstrom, 34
